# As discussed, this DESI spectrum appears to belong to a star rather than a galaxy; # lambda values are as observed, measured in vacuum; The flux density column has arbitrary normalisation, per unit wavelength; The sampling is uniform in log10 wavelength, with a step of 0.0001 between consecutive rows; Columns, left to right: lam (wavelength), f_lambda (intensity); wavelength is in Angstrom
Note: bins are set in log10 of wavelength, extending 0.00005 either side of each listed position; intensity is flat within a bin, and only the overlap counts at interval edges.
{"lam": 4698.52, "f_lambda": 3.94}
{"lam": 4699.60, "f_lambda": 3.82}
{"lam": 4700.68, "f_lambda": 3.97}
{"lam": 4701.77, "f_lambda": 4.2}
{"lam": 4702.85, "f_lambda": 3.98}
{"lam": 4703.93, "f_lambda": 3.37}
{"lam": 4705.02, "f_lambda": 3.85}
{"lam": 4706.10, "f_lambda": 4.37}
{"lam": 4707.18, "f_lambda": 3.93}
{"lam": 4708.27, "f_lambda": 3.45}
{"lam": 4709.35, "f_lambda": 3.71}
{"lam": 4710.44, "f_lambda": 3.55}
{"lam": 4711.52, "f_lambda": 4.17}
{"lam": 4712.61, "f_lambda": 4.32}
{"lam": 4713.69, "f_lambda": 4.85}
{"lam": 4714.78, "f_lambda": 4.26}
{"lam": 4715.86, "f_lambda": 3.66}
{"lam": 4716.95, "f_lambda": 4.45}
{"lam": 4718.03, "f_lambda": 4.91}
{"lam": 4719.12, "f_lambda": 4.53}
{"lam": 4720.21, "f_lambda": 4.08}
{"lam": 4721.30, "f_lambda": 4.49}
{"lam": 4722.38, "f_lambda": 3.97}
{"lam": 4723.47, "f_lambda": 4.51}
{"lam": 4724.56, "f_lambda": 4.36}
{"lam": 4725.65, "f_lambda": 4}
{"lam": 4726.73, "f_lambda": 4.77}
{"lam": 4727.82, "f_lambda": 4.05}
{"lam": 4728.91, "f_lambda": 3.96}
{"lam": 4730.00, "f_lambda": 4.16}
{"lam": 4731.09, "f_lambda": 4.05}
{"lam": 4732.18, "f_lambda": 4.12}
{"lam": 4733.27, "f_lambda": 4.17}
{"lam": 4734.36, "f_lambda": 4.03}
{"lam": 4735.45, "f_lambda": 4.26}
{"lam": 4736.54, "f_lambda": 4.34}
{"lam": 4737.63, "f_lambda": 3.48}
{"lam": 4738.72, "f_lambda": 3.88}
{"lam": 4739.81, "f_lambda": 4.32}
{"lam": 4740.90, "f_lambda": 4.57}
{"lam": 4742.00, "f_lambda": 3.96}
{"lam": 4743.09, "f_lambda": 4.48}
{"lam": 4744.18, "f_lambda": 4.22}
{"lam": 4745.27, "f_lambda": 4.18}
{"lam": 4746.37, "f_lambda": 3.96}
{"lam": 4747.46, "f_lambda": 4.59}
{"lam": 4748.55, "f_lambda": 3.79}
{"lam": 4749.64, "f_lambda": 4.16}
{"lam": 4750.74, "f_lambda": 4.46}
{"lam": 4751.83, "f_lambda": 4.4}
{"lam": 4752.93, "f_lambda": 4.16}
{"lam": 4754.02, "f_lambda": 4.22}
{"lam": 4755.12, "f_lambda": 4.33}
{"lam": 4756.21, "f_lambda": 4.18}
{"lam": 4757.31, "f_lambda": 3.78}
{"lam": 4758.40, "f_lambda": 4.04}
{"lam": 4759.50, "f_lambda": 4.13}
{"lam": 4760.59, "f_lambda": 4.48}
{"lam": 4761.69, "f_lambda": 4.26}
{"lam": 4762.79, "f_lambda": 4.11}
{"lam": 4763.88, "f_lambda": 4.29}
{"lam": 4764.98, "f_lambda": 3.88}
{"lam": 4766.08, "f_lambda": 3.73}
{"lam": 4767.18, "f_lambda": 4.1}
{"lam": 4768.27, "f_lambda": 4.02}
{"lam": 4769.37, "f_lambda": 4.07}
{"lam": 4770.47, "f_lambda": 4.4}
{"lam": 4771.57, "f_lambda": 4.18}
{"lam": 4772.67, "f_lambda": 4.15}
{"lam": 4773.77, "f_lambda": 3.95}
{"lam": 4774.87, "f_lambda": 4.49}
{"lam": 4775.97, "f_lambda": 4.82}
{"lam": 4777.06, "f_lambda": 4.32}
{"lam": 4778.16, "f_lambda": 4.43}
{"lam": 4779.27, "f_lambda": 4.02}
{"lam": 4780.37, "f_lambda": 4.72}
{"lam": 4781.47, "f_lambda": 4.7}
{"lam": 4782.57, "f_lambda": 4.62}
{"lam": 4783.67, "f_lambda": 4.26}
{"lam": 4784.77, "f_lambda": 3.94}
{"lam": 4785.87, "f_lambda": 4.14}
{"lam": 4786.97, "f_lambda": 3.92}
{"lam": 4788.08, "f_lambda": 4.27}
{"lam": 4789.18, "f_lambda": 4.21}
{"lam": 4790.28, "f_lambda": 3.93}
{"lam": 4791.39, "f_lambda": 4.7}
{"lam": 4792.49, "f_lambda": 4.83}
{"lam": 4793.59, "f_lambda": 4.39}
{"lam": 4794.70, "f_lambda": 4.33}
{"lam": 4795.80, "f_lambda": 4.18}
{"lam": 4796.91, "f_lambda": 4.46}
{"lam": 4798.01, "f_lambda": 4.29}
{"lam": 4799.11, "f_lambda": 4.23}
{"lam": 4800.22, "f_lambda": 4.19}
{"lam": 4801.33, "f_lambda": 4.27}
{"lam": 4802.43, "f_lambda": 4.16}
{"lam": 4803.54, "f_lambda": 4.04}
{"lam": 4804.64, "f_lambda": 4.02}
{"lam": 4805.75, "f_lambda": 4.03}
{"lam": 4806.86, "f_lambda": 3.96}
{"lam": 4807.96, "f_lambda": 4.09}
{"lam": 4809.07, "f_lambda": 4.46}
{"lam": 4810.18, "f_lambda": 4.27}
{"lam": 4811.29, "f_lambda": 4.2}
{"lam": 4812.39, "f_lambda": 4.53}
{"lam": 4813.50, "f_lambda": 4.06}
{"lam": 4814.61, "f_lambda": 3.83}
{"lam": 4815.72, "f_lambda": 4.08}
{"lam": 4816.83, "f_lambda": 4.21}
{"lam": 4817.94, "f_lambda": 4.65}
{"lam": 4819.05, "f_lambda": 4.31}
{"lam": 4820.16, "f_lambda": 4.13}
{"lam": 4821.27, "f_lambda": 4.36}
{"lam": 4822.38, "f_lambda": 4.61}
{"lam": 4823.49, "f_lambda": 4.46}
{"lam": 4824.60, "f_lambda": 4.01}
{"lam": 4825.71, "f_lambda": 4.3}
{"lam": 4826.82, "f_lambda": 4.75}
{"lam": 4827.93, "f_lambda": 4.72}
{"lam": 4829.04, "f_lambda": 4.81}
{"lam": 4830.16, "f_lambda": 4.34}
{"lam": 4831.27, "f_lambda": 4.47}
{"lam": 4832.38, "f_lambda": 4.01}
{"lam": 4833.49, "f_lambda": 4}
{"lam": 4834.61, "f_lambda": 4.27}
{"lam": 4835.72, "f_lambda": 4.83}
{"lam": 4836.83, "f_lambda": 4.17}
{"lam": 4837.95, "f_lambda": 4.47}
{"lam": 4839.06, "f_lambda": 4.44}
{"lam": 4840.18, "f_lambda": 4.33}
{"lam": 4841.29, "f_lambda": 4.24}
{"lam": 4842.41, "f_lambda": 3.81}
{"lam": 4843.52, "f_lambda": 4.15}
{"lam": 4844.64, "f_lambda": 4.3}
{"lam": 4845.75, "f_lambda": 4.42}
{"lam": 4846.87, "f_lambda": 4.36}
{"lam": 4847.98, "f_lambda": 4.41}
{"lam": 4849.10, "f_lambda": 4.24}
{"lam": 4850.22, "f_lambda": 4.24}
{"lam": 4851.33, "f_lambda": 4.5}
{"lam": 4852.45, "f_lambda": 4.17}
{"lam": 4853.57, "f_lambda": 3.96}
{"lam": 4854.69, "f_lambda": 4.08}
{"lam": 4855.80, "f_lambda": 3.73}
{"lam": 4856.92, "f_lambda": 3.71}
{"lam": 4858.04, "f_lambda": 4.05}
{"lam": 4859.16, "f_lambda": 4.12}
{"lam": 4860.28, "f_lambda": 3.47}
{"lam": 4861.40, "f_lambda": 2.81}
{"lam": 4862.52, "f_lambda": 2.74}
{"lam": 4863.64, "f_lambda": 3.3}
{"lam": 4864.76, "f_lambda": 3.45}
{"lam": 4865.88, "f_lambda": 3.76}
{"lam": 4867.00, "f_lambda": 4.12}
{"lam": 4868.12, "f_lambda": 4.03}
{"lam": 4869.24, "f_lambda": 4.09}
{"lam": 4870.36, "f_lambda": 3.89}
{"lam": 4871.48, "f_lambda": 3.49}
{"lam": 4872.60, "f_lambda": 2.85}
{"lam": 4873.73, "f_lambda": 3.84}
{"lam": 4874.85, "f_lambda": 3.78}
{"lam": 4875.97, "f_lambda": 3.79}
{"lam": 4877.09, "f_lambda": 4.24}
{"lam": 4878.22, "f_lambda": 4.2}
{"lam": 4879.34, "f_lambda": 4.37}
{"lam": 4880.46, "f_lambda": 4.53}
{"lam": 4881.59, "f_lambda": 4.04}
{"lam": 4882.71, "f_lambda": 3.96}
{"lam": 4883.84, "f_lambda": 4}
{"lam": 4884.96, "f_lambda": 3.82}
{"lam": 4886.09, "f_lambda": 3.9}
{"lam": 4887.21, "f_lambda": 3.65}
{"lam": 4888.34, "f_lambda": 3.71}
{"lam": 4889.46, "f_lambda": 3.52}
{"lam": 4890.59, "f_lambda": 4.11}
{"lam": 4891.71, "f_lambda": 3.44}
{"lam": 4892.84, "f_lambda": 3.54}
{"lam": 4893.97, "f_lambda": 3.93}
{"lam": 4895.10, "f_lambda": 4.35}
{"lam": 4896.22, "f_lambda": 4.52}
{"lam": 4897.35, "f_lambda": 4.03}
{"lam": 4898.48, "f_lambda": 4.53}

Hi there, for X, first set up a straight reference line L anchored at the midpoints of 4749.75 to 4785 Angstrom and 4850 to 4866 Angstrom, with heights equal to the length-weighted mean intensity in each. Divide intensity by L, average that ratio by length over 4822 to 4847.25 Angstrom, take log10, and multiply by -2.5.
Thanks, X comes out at -0.13 mag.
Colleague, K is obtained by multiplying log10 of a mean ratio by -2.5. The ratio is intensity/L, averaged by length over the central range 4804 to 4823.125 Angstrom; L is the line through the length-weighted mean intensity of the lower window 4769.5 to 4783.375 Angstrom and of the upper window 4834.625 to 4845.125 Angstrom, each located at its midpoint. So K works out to 0.03 mag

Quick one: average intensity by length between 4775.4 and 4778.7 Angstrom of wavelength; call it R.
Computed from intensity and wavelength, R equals 4.54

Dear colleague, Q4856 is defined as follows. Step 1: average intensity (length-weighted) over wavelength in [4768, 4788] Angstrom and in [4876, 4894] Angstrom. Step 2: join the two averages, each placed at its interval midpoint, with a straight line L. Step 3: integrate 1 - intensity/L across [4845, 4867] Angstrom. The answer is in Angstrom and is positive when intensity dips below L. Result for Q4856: 0.8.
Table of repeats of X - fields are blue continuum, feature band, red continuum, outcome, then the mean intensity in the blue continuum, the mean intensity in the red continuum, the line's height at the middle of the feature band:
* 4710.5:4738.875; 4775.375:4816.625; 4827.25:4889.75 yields -0.04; 4.22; 4.02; 4.11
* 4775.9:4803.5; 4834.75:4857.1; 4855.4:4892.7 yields -0.08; 4.32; 3.77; 3.95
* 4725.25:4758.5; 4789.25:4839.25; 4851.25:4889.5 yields -0.09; 4.17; 3.81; 3.97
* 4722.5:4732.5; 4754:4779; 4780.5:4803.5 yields 0.02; 4.21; 4.3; 4.27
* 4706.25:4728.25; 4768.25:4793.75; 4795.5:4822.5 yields -0.03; 4.21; 4.22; 4.21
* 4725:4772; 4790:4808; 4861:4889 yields -0.06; 4.16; 3.78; 4.01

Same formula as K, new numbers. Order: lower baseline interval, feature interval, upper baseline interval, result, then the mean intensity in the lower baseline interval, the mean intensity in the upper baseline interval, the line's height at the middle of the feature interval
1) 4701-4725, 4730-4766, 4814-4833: 0.01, 4.13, 4.35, 4.2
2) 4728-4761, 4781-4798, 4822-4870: -0.05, 4.16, 4.12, 4.14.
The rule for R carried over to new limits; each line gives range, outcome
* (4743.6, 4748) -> 4.24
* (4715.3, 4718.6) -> 4.35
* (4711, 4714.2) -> 4.44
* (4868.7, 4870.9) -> 3.99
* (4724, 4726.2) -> 4.19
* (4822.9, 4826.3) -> 4.27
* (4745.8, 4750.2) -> 4.12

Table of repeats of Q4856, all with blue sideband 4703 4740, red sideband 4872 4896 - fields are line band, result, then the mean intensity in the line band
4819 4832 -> -1.5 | 4.44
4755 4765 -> -0.2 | 4.16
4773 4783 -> -1.0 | 4.44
